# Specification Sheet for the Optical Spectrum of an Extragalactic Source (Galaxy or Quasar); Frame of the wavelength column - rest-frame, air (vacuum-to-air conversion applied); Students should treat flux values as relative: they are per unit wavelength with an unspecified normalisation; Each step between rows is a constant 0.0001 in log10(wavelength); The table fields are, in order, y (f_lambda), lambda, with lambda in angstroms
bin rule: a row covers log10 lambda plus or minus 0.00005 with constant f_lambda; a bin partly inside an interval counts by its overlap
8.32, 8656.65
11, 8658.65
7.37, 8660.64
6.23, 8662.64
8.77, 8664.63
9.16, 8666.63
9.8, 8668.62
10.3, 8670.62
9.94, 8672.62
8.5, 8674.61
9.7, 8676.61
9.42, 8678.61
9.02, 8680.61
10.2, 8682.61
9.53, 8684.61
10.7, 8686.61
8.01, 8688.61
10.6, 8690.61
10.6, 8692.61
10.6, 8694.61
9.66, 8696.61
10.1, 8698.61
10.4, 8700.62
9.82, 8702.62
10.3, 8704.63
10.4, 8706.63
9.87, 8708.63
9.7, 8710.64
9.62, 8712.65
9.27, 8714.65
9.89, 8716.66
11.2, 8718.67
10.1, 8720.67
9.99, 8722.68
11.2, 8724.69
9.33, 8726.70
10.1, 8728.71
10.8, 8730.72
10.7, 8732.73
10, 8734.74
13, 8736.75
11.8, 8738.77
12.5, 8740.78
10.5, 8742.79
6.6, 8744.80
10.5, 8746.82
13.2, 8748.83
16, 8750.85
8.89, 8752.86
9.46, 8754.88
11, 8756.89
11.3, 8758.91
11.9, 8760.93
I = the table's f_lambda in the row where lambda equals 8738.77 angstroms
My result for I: 11.8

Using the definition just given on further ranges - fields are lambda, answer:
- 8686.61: 10.7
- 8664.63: 8.77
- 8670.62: 10.3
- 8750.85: 16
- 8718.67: 11.2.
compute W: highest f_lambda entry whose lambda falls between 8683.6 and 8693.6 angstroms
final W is 10.7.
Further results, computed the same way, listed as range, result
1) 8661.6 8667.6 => 9.16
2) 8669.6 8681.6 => 10.3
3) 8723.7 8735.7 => 11.2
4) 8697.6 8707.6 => 10.4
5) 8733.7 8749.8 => 13.2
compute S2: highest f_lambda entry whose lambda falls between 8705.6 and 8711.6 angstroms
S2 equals 10.4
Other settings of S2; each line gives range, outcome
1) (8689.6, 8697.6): 10.6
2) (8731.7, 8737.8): 13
